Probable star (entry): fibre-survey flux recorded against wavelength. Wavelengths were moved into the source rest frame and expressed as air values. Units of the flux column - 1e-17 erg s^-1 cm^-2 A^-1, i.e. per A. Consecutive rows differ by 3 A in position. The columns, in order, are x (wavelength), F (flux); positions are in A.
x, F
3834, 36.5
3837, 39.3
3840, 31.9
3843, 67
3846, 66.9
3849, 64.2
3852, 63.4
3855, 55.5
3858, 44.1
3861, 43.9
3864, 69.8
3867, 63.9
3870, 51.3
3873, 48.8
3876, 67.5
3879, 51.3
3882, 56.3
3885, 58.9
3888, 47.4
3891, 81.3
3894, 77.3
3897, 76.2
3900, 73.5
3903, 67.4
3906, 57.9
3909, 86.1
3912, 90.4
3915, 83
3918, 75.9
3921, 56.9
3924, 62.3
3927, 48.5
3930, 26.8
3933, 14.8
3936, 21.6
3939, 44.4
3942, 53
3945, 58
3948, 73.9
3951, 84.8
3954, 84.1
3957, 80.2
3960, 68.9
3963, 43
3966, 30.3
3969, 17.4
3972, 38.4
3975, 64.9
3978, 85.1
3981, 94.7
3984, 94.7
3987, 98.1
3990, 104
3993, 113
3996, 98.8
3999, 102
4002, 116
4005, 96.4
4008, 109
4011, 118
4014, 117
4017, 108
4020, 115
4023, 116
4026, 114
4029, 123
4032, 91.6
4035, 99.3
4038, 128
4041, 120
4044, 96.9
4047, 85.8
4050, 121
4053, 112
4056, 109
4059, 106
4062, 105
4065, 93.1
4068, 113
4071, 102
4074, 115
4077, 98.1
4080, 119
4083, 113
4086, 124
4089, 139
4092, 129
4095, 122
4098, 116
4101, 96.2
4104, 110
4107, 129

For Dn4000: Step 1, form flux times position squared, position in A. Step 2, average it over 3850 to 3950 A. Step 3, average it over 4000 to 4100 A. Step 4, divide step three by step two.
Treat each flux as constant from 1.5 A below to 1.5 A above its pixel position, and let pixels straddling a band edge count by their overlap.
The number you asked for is 2.0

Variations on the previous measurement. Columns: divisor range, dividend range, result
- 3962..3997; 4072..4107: 1.67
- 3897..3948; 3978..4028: 1.90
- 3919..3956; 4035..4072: 2.14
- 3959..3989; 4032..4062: 1.74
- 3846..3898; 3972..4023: 1.79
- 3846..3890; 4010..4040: 2.15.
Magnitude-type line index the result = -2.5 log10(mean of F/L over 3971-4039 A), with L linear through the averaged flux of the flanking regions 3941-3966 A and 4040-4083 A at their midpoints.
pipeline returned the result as -0.19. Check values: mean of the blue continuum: 66.3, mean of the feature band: 102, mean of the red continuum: 107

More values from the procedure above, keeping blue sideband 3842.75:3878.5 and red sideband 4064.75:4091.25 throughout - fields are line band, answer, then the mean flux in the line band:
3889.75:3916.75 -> -0.11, 77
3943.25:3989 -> 0.25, 68.1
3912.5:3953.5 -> 0.35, 55.8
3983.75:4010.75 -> -0.12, 105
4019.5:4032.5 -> -0.13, 113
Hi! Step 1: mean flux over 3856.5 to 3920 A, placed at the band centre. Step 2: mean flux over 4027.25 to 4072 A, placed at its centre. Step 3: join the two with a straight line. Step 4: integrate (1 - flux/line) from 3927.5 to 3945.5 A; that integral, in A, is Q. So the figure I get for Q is 9.7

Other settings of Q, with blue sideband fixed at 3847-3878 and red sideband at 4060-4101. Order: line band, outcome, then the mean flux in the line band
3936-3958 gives 4.1 A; 64.9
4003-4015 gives -1.9 A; 110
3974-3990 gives -0.3 A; 89.8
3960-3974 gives 7.8 A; 37.4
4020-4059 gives -2.6 A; 110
